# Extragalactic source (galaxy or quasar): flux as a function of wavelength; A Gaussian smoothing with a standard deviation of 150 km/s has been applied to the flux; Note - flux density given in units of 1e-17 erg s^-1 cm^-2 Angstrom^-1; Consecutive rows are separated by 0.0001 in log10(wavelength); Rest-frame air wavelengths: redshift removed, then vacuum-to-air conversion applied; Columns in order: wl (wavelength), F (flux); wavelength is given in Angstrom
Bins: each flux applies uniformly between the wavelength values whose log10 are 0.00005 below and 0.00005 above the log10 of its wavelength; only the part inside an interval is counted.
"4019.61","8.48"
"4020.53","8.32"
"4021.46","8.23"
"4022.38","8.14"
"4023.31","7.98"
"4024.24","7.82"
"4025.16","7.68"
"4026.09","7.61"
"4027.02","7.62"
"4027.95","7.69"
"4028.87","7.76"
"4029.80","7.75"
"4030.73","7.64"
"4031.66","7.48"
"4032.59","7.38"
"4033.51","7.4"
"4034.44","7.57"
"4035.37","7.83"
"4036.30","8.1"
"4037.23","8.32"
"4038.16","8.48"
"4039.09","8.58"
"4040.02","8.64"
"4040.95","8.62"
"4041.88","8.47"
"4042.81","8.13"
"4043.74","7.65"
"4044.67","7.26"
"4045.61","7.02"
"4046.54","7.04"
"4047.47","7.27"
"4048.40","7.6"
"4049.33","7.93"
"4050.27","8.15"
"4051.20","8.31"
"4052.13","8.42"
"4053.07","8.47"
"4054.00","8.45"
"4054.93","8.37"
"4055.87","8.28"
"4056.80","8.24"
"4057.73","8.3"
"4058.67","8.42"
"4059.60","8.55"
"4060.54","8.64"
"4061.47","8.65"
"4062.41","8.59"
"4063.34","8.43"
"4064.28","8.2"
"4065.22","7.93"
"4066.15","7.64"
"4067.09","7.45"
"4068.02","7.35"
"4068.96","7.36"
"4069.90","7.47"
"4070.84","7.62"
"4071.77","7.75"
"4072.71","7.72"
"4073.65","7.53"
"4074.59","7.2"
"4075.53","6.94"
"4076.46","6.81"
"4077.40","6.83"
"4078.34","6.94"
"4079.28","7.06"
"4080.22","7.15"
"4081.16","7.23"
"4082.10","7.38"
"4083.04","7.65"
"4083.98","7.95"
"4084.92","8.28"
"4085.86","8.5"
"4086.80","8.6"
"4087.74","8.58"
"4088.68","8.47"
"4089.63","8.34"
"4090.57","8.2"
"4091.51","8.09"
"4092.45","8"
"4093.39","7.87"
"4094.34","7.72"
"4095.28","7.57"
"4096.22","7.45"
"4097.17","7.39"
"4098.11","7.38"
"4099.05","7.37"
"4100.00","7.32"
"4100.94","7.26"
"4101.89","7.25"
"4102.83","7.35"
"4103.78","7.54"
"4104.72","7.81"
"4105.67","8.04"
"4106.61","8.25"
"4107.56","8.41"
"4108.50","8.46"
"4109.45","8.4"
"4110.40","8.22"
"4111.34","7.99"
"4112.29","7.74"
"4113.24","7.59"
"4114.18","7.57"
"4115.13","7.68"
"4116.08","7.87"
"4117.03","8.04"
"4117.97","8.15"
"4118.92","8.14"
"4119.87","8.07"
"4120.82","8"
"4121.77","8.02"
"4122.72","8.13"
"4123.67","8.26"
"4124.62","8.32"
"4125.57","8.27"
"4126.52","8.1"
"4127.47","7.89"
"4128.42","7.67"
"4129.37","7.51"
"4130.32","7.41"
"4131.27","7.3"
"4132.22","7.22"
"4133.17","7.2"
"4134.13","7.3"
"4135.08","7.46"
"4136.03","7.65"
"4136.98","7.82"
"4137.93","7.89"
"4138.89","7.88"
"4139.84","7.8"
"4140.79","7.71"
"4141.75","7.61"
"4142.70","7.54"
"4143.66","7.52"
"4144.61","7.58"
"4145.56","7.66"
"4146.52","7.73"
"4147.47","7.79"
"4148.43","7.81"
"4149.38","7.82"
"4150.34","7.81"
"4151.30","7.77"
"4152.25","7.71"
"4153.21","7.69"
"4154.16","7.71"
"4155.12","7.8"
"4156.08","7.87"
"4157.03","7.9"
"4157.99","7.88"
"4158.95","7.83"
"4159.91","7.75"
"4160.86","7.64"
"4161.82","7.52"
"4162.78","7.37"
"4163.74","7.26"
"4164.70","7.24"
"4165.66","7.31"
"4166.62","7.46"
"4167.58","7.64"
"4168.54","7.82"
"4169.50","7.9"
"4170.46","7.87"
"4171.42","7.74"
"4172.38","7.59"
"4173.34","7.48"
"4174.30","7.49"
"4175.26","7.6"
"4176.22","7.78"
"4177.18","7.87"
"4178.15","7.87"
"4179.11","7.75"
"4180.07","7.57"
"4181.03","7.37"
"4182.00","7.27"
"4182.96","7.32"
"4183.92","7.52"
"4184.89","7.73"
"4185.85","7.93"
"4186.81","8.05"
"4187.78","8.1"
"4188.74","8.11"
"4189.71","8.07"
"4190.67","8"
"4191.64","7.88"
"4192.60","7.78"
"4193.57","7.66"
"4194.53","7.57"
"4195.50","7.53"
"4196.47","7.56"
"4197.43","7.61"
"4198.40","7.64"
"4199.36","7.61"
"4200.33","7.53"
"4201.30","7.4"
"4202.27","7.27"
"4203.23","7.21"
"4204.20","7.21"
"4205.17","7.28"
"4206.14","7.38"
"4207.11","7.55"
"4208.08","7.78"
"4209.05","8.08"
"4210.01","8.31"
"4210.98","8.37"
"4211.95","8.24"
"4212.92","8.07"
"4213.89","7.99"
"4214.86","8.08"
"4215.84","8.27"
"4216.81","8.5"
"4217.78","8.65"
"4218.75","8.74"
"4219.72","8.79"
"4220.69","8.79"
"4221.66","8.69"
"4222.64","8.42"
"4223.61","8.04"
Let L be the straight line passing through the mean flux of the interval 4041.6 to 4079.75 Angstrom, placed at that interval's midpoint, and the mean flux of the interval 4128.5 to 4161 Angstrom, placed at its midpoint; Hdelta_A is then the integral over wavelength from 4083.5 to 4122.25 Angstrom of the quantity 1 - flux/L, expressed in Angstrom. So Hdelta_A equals -0.9 Angstrom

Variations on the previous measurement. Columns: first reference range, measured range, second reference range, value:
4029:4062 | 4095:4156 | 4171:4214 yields 0.73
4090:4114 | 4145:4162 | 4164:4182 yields -0.22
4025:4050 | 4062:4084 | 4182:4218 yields 0.85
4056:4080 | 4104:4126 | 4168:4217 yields -0.88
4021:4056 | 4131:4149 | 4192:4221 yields 0.65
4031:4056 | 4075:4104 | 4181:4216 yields 0.98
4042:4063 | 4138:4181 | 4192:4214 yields 0.65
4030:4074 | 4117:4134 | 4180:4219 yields 0.06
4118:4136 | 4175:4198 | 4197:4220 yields 0.40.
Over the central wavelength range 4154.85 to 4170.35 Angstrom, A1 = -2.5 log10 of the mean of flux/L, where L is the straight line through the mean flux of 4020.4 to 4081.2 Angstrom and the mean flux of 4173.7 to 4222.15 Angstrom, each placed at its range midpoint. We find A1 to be 0.03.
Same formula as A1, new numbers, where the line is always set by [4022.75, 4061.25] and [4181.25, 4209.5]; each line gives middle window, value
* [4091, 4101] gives 0.04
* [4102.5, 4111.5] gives -0.03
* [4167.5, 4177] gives 0.00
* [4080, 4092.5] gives -0.02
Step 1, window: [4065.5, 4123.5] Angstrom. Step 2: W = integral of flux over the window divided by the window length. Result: 7.74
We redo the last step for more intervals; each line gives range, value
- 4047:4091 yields 7.9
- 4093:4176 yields 7.73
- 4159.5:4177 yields 7.59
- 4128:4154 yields 7.63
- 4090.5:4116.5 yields 7.77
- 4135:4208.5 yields 7.66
